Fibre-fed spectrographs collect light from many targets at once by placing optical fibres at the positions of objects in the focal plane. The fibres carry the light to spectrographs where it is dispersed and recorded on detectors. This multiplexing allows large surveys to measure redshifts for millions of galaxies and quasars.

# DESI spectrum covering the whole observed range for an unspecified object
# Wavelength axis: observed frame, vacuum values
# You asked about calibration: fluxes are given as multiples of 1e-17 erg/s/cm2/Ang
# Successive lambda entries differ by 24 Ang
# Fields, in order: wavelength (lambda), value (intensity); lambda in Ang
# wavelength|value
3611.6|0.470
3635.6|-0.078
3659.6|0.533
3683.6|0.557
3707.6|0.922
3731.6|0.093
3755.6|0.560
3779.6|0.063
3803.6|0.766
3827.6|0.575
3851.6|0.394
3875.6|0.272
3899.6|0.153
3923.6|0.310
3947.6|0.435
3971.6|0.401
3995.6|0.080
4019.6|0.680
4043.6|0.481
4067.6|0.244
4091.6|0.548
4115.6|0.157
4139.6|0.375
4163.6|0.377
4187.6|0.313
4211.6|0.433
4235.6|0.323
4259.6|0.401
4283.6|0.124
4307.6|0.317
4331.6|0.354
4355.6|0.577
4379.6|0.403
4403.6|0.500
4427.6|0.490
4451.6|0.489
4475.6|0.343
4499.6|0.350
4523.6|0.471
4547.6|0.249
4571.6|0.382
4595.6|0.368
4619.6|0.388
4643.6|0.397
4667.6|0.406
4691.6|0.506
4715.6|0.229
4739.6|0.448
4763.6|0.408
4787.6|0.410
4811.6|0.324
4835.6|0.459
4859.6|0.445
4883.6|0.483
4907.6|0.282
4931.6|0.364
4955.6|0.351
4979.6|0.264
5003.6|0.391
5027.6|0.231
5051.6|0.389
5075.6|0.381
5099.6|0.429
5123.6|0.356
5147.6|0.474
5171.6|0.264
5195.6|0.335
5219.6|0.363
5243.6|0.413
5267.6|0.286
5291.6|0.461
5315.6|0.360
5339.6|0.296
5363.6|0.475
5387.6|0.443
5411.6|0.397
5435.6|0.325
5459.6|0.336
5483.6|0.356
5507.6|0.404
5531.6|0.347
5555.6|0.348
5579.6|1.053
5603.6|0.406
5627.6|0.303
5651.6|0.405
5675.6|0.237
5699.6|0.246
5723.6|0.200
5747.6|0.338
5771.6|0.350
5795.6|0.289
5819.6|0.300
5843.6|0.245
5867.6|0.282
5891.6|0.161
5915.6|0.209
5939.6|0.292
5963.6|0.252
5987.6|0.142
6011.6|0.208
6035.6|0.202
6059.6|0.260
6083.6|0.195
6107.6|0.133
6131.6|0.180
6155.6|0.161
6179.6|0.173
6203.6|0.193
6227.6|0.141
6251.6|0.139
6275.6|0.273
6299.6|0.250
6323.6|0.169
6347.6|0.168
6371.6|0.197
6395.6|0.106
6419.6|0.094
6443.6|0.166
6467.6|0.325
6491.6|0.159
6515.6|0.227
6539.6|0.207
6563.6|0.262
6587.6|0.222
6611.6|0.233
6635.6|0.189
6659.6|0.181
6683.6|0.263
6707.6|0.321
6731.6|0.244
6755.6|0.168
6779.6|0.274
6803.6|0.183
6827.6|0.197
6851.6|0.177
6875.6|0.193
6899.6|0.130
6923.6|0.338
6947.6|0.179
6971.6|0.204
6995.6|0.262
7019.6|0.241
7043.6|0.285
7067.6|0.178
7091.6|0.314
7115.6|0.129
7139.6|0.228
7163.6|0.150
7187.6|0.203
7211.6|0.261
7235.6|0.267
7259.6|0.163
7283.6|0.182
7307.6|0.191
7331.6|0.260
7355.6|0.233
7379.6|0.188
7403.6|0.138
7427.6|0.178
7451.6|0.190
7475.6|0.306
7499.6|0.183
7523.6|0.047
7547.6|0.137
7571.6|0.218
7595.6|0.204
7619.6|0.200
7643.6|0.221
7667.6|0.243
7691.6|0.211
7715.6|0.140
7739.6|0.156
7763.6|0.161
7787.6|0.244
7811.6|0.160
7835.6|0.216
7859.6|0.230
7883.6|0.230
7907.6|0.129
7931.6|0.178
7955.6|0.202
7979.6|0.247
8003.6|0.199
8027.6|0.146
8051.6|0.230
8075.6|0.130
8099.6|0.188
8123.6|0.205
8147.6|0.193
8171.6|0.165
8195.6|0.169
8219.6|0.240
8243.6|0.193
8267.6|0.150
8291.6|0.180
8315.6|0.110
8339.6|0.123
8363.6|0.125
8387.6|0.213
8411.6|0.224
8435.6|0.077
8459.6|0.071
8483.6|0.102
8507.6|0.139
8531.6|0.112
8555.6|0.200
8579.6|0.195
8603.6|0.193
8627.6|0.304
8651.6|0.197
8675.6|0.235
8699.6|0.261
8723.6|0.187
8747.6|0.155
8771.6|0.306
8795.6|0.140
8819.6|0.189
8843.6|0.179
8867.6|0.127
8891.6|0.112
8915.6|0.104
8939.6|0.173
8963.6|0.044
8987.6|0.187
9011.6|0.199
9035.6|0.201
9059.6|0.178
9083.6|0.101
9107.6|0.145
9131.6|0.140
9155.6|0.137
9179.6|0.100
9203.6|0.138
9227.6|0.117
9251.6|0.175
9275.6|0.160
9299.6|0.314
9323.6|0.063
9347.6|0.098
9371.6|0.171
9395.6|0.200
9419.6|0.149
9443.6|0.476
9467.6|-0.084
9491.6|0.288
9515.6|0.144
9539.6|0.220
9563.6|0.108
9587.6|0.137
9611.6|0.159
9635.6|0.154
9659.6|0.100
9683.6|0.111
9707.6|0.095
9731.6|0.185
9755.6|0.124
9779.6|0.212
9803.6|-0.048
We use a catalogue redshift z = 0.736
